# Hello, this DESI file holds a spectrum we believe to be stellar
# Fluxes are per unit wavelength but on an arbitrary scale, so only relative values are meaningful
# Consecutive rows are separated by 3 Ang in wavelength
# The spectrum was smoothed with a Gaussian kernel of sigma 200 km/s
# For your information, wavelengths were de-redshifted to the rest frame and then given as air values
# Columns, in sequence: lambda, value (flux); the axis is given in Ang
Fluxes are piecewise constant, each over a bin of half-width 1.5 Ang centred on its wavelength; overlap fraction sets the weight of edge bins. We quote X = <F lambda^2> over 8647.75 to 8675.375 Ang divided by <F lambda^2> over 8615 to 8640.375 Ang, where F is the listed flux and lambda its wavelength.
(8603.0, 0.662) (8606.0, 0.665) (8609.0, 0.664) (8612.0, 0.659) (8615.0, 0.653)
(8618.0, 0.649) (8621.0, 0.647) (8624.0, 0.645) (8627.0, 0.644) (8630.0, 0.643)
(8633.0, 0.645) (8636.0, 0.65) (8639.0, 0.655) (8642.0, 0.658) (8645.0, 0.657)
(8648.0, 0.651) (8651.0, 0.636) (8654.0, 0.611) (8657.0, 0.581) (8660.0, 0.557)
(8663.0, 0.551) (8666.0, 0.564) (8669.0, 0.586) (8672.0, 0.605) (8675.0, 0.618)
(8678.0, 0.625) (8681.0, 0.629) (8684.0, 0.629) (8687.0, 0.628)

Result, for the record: 0.9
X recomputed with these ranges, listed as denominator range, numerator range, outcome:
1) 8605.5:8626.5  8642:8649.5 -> 1.01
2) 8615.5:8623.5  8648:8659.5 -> 0.95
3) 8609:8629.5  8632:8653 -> 1.00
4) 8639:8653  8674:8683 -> 0.97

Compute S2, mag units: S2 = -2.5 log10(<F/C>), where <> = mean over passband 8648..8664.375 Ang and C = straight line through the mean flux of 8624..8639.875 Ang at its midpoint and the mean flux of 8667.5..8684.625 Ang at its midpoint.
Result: 0.06 mag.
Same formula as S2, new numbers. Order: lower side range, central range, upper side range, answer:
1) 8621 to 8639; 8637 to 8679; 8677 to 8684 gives 0.043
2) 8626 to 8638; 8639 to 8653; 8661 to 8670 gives -0.064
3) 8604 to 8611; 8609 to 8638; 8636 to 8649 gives 0.017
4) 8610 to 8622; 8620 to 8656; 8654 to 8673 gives -0.047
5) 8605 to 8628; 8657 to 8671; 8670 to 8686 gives 0.109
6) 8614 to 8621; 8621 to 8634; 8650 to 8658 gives -0.010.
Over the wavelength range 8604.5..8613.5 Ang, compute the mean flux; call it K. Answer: 0.663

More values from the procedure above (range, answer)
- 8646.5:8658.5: 0.62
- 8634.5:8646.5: 0.655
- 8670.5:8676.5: 0.612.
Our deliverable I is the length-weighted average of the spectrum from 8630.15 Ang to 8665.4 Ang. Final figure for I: 0.622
